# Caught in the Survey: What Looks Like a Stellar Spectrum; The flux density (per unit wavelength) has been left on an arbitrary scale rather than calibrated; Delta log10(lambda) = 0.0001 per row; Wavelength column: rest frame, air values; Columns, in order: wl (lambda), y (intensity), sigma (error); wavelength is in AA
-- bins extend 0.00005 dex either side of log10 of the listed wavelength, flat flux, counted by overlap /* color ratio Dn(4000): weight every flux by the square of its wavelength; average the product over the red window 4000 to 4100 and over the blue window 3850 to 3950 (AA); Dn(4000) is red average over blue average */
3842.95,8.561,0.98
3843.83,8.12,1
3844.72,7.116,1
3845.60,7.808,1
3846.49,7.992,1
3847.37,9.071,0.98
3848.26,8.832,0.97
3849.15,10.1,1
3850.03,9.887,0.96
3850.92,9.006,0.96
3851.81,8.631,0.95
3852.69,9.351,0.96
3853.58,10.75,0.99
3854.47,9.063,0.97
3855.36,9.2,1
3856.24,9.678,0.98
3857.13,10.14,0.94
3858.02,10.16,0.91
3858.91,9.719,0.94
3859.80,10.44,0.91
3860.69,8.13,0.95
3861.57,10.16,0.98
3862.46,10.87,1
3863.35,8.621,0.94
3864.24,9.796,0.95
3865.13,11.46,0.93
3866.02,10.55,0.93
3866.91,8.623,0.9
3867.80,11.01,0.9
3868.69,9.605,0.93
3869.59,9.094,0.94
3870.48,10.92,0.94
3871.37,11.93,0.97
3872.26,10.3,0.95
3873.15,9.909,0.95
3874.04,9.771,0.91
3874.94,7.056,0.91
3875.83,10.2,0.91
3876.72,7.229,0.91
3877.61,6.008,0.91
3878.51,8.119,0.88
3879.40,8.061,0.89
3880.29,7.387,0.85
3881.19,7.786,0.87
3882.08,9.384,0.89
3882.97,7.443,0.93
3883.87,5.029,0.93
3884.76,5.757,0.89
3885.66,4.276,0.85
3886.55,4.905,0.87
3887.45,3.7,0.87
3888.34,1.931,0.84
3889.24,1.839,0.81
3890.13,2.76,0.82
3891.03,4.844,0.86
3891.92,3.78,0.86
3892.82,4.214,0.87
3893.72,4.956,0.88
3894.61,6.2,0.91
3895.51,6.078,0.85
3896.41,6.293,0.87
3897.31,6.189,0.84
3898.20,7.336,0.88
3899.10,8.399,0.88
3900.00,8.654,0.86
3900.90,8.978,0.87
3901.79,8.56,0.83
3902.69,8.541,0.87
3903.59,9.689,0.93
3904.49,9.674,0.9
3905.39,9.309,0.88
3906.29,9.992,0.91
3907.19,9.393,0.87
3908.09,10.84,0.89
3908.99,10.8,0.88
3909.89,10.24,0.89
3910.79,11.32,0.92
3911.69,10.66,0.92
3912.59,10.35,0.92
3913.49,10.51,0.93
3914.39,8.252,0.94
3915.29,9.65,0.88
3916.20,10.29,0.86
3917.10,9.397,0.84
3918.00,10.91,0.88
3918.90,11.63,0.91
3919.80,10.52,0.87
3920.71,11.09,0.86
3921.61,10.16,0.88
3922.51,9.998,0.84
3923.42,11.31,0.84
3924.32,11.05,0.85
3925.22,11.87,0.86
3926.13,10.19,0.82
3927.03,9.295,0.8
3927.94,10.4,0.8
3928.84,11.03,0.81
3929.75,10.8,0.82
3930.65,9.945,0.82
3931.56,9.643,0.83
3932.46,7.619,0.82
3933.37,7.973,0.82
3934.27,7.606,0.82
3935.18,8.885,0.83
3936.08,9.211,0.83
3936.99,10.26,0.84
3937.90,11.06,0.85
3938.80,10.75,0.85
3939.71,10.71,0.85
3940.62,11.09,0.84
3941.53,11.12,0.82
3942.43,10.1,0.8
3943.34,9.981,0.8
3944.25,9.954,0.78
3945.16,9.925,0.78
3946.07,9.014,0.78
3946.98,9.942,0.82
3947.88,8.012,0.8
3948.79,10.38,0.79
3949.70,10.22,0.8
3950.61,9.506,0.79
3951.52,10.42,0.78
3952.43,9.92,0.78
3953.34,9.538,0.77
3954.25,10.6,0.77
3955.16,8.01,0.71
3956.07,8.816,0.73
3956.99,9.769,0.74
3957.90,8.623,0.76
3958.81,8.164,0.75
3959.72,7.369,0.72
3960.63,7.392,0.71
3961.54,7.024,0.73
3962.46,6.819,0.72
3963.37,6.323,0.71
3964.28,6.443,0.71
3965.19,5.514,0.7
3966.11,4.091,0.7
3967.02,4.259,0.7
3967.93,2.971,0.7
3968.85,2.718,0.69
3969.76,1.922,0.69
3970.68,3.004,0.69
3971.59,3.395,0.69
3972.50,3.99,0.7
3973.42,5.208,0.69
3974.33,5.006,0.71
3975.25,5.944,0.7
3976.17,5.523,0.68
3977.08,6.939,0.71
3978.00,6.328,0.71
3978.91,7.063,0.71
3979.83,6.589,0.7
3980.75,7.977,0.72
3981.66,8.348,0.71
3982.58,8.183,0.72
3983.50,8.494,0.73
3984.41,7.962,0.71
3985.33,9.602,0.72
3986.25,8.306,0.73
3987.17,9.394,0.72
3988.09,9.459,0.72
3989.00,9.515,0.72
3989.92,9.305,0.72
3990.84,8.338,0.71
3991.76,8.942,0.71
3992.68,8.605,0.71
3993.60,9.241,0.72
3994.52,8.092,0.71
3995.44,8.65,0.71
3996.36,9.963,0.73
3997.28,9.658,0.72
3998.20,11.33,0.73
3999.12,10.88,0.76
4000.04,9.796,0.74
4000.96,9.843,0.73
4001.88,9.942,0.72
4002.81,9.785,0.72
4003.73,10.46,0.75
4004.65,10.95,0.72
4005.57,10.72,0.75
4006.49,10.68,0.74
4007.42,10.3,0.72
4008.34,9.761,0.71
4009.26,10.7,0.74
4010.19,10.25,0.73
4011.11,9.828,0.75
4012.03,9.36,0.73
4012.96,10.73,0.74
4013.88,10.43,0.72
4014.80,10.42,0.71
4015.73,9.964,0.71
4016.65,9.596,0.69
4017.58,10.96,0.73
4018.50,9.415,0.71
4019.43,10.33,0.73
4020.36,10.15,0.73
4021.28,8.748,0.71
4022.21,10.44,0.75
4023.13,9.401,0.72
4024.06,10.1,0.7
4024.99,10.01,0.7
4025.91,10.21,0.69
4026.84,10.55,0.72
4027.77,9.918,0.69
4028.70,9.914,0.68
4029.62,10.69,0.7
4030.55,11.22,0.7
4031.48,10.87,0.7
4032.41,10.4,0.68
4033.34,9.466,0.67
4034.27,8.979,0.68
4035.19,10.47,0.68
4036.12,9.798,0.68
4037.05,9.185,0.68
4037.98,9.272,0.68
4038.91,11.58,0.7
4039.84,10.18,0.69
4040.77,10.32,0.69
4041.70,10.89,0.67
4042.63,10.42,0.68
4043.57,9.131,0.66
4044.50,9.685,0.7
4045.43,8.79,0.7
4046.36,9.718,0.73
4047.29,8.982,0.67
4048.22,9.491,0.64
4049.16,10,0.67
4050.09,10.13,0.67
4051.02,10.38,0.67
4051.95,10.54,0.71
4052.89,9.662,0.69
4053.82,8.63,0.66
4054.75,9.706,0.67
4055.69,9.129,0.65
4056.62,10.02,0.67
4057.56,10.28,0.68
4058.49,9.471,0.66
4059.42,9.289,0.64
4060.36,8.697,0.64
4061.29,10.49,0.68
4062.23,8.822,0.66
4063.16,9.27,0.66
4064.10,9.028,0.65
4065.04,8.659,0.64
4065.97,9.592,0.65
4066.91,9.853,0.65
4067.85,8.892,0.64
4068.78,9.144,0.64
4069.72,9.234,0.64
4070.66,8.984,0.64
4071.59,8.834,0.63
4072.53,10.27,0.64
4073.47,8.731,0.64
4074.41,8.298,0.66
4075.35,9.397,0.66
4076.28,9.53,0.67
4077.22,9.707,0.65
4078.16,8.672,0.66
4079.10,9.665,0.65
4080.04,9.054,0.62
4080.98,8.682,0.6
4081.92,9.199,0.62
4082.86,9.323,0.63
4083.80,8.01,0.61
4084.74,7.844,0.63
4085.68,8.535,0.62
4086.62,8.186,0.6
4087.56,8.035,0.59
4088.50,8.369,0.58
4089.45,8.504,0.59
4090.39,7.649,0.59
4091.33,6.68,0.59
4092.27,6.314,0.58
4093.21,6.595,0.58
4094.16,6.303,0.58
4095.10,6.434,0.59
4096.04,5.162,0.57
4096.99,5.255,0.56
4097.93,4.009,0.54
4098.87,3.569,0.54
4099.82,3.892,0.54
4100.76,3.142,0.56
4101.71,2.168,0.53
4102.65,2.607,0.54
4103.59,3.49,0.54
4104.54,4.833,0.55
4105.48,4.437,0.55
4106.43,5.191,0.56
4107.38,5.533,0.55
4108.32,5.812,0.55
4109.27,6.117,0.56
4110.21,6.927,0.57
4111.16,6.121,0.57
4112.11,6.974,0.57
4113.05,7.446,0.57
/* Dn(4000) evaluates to 1.11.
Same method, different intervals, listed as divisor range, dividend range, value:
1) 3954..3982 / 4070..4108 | 1.20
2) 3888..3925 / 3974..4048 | 1.17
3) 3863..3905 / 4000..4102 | 1.32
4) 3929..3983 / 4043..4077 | 1.26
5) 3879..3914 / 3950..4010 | 1.14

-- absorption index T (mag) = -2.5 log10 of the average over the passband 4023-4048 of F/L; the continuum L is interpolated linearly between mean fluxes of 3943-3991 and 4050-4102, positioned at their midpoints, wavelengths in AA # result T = -0.25 mag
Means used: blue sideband 7.49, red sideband 8.25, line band 10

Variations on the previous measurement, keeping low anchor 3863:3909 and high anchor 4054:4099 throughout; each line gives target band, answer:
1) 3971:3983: 0.29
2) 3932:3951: -0.22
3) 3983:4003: -0.15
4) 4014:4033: -0.23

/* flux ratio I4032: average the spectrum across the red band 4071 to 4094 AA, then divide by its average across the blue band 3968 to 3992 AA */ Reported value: 1.26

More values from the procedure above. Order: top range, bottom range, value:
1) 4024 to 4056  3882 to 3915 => 1.36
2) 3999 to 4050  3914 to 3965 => 1.05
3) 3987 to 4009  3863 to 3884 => 1.08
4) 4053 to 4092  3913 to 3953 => 0.89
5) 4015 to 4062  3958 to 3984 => 1.69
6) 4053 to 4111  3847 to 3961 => 0.85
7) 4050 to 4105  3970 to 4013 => 0.94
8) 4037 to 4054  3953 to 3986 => 1.51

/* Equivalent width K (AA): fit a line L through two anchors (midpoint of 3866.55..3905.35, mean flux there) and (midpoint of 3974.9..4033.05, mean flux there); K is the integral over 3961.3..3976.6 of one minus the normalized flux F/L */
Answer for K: 7.2 AA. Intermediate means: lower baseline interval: 7.28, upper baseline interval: 9.46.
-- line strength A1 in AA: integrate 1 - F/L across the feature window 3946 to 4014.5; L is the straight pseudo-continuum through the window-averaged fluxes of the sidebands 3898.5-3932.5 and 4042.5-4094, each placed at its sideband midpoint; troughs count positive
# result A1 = 9.8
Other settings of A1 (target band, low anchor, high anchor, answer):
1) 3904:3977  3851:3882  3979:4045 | 6.1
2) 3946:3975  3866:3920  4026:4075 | 5.9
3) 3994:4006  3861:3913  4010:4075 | -0.9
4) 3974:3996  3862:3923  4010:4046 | 3.5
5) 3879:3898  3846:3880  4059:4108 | 7.9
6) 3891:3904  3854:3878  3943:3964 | 3.4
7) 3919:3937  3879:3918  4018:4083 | -4.5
